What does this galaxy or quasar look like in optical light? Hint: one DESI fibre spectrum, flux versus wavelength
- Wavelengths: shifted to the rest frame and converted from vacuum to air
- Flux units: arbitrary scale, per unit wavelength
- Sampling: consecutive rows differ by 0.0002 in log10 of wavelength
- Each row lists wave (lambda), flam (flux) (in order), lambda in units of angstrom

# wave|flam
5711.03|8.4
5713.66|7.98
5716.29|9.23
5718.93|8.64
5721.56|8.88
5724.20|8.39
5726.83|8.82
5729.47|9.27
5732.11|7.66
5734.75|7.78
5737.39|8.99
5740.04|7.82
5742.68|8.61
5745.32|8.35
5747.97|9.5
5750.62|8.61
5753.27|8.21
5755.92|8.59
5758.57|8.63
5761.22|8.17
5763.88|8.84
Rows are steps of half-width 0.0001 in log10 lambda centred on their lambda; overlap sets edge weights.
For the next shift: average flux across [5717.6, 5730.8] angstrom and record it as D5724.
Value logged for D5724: 8.8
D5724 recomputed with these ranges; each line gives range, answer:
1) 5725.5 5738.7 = 8.51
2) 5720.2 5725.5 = 8.64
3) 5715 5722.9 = 8.91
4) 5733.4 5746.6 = 8.31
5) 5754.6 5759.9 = 8.62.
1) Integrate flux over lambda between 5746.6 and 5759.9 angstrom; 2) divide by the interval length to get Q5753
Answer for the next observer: 8.7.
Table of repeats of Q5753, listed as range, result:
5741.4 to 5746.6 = 8.49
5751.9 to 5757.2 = 8.4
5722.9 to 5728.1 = 8.61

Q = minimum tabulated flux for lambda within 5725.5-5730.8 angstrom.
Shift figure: 8.82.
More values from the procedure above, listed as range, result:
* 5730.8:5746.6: 7.66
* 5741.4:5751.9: 8.35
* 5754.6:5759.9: 8.59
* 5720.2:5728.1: 8.39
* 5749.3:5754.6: 8.21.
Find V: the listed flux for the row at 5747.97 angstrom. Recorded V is 9.5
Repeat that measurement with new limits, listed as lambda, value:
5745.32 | 8.35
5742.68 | 8.61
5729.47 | 9.27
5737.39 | 8.99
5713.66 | 7.98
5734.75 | 7.78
